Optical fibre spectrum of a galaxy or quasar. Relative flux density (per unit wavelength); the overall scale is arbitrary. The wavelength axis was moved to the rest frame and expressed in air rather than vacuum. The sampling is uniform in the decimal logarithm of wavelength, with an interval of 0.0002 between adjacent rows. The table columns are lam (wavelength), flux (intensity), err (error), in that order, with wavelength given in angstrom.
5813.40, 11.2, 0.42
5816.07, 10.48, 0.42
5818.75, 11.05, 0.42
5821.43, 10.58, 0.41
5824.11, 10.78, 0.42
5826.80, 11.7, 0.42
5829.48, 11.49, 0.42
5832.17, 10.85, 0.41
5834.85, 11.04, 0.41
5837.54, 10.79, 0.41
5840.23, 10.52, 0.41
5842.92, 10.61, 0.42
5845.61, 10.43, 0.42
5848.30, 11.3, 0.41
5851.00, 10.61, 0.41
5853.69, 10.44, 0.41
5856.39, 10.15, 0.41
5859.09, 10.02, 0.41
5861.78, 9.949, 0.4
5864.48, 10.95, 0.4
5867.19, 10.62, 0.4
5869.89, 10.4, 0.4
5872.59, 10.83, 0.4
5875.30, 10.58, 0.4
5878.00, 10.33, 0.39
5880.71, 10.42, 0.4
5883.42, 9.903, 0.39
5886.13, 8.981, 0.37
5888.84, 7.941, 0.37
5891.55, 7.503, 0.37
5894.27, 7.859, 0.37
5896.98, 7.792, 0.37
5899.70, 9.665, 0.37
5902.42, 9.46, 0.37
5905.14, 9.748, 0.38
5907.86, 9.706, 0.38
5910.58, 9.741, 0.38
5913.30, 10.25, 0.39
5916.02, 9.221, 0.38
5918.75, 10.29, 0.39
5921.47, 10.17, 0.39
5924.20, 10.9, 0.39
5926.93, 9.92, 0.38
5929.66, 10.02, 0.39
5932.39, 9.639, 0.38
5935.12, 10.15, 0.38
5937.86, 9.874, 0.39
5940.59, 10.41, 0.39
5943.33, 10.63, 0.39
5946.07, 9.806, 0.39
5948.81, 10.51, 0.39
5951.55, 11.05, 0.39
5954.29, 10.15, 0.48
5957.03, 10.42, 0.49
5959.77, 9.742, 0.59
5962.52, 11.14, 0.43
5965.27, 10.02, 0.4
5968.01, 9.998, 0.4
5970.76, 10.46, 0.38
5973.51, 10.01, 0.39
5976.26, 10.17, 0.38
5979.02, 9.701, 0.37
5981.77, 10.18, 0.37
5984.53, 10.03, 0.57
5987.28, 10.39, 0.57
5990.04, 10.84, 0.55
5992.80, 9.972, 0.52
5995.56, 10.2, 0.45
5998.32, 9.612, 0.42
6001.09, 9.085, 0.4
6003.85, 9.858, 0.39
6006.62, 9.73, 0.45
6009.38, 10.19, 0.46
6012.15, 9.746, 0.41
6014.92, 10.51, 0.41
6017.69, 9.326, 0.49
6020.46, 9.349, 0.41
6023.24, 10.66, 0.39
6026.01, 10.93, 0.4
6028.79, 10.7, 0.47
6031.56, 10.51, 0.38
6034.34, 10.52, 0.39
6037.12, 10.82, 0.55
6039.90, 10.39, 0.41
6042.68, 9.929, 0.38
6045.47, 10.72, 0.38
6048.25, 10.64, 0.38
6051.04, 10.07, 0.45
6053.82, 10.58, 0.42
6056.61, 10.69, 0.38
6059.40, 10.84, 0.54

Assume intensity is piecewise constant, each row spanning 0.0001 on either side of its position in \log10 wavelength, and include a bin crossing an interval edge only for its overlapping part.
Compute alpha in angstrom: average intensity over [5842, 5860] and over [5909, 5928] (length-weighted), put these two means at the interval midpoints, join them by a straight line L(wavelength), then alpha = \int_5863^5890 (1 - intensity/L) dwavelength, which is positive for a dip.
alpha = 0.63 angstrom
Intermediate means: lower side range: 10.5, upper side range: 10.1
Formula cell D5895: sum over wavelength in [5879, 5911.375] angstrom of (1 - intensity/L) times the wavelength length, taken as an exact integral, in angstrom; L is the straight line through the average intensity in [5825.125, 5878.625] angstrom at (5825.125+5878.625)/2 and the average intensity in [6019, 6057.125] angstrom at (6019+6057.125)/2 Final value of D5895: 4.8 angstrom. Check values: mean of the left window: 10.7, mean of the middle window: 9.06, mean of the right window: 10.5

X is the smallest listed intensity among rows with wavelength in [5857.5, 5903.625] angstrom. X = 7.503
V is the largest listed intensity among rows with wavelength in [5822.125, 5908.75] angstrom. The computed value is 11.7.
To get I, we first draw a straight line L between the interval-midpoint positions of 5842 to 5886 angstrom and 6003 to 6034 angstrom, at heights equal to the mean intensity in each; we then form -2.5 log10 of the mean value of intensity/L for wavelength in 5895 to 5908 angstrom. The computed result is 0.13 mag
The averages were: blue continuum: 10.4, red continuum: 10.2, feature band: 9.16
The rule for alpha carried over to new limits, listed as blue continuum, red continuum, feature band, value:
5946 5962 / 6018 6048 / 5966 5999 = 0.8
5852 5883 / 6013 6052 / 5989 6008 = 0.9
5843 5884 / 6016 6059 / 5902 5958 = 1.8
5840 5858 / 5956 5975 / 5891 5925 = 3.2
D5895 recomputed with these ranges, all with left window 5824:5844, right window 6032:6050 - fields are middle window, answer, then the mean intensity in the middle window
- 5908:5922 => 1.16 angstrom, 9.91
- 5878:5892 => 2.18 angstrom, 9.18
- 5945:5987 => 1.73 angstrom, 10.2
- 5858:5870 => 0.57 angstrom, 10.4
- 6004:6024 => 1.24 angstrom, 9.9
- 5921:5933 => 0.68 angstrom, 10.2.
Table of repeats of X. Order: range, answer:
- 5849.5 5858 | 10.15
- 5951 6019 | 9.085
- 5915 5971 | 9.221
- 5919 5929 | 9.92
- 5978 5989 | 9.701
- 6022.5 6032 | 10.51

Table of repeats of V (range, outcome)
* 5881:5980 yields 11.14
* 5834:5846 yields 11.04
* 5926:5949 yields 10.63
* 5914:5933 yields 10.9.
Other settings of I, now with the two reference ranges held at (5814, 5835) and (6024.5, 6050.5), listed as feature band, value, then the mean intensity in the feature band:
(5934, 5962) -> 0.046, 10.3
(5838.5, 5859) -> 0.041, 10.5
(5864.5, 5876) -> 0.027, 10.6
